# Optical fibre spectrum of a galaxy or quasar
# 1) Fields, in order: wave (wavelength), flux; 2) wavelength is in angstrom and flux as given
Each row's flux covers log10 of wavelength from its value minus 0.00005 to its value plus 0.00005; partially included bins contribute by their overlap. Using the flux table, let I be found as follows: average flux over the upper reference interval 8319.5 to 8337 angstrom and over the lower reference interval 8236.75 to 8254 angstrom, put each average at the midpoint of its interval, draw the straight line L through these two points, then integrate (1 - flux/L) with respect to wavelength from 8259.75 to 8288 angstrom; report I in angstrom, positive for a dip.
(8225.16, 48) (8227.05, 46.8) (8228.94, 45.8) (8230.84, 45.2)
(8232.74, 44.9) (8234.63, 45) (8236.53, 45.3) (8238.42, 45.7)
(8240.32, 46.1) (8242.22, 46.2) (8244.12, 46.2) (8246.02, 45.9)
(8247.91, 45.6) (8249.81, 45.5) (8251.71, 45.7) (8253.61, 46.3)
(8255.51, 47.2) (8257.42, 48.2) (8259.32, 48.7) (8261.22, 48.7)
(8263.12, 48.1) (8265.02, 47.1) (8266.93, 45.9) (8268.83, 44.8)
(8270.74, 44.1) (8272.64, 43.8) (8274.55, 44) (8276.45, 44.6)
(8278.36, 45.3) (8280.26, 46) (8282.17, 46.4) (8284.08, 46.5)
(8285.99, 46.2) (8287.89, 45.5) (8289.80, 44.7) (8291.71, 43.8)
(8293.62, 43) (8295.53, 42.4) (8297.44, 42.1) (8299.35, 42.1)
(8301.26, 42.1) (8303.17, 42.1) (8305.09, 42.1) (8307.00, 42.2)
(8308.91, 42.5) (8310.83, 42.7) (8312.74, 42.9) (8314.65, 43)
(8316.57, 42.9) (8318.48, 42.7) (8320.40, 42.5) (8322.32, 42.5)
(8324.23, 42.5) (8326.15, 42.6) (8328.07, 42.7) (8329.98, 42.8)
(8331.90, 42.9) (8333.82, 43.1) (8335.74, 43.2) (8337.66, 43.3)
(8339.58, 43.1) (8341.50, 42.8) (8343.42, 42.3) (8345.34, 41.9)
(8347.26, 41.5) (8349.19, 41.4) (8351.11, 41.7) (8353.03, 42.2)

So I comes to -0.7 angstrom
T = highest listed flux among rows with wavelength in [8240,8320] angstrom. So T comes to 48.7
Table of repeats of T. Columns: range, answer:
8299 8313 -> 42.9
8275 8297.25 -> 46.5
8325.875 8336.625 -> 43.2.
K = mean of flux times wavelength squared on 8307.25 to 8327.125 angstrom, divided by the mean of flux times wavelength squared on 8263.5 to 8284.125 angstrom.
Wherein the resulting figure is 1.0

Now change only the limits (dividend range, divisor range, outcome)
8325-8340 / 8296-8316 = 1.02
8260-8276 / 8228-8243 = 1.02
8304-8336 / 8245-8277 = 0.94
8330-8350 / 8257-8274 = 0.93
